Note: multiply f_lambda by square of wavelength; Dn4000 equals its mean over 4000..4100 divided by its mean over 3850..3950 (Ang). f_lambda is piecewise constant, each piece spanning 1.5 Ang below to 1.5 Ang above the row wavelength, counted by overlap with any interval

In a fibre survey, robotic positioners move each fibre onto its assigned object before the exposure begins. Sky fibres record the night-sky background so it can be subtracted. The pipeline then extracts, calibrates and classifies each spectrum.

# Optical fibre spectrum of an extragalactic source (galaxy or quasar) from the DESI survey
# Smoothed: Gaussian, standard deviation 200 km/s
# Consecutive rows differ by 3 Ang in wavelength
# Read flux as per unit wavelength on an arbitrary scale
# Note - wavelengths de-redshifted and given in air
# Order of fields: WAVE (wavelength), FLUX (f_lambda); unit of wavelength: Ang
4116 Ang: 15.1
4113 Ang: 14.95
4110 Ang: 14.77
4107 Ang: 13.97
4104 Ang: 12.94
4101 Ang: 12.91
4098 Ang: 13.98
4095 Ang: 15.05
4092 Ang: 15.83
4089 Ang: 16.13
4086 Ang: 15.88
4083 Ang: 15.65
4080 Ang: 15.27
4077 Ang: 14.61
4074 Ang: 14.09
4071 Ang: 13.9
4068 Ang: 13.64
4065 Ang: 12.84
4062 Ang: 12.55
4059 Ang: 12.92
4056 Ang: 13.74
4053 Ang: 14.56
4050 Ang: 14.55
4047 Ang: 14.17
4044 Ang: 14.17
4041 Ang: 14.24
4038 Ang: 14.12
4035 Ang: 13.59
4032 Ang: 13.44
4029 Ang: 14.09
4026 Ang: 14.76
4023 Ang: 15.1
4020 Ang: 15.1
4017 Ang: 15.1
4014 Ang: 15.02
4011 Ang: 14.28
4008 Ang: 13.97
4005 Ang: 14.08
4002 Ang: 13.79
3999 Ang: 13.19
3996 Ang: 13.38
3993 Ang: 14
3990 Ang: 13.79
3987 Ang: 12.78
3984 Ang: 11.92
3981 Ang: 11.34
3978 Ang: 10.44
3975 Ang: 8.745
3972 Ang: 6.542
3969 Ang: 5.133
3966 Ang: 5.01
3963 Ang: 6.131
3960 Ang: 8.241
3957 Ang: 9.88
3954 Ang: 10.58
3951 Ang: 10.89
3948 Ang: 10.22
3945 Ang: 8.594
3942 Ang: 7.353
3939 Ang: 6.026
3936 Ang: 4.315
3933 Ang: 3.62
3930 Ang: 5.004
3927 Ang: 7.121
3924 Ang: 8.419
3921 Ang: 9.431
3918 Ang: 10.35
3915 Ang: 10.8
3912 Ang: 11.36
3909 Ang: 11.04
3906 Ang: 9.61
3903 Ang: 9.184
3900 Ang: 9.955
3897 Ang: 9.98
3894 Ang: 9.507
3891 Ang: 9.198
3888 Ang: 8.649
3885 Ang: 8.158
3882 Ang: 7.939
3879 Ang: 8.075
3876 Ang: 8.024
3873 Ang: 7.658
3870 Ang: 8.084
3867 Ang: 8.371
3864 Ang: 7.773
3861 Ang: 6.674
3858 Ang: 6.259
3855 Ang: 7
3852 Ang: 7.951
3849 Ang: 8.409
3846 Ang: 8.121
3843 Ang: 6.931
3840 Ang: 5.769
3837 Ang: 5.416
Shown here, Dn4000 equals 1.9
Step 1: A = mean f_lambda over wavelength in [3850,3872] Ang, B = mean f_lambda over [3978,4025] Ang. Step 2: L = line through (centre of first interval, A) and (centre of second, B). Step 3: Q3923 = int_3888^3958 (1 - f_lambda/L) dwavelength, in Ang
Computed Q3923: 9.0 Ang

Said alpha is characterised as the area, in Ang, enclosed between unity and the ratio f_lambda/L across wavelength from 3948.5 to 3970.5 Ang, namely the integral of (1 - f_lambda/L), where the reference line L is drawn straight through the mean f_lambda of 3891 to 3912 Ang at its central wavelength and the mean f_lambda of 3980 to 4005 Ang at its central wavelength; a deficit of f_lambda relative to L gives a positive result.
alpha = 7.1 Ang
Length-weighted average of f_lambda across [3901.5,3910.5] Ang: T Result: 9.94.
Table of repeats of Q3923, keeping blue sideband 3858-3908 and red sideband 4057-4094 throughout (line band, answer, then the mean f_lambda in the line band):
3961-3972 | 5.34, 5.71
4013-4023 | -1.90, 15.1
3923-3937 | 6.03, 5.65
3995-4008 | -1.60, 13.7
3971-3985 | 1.98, 9.84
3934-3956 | 4.74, 8.21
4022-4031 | -1.13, 14.6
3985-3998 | -1.71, 13.4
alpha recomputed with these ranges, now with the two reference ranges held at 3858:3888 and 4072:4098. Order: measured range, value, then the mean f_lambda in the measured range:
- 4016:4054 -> -2.6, 14.4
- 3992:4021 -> -4.0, 14.2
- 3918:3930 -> 1.8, 8.16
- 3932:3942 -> 4.9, 5.11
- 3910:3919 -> -1.6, 10.9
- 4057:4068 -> 1.1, 12.9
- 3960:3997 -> 5.7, 9.82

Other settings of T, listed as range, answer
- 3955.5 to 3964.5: 8.08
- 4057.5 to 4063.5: 12.7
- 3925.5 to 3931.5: 6.06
